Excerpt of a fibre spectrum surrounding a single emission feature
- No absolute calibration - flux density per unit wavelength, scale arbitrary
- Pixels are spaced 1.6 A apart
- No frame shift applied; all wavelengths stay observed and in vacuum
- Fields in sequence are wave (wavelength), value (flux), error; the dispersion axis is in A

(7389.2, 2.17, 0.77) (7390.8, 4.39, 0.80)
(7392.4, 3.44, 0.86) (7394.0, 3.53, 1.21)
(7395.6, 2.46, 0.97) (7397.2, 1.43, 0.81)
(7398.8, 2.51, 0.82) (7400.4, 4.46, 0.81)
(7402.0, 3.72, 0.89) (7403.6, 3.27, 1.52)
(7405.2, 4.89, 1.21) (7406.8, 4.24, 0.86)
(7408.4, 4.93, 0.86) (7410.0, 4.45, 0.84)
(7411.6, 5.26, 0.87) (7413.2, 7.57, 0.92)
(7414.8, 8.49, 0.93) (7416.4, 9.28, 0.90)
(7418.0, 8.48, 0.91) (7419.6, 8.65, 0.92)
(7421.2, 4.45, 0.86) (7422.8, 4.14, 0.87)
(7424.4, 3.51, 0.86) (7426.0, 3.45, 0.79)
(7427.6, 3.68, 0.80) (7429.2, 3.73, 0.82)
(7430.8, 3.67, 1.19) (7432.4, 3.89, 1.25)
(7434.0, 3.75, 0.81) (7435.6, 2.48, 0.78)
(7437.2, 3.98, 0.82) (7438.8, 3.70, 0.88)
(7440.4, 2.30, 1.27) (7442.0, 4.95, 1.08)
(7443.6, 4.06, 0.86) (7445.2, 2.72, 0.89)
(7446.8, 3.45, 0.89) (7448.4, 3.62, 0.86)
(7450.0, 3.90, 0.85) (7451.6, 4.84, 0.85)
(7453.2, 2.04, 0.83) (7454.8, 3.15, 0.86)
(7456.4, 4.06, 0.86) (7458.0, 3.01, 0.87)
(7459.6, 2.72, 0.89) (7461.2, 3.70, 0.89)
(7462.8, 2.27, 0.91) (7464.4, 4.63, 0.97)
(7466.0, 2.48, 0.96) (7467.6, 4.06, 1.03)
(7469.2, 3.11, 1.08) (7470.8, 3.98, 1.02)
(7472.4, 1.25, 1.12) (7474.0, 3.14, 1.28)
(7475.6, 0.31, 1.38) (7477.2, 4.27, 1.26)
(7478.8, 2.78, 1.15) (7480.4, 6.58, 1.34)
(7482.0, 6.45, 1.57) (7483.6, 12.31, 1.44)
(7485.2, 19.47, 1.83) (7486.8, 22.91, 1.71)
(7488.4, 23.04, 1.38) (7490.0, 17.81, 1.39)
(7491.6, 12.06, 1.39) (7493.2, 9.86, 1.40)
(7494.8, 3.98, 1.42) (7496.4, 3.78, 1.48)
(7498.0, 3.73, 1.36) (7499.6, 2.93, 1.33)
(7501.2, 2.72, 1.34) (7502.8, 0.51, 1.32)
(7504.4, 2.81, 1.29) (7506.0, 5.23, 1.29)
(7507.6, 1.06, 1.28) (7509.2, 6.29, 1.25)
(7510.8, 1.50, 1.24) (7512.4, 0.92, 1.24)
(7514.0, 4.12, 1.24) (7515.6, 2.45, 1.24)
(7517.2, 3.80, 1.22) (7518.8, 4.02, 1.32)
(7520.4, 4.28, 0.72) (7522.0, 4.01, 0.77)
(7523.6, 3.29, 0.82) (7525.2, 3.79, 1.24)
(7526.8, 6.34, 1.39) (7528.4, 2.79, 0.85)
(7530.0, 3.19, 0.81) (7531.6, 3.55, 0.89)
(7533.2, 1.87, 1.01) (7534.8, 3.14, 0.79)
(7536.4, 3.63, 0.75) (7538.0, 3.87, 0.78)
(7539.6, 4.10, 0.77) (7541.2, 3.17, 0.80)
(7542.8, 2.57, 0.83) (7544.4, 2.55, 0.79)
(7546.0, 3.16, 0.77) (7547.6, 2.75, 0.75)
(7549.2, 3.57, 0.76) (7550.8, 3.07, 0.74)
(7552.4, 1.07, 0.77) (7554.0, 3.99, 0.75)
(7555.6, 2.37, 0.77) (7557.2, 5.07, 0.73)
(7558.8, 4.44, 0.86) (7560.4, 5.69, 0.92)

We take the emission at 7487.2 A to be [O III]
